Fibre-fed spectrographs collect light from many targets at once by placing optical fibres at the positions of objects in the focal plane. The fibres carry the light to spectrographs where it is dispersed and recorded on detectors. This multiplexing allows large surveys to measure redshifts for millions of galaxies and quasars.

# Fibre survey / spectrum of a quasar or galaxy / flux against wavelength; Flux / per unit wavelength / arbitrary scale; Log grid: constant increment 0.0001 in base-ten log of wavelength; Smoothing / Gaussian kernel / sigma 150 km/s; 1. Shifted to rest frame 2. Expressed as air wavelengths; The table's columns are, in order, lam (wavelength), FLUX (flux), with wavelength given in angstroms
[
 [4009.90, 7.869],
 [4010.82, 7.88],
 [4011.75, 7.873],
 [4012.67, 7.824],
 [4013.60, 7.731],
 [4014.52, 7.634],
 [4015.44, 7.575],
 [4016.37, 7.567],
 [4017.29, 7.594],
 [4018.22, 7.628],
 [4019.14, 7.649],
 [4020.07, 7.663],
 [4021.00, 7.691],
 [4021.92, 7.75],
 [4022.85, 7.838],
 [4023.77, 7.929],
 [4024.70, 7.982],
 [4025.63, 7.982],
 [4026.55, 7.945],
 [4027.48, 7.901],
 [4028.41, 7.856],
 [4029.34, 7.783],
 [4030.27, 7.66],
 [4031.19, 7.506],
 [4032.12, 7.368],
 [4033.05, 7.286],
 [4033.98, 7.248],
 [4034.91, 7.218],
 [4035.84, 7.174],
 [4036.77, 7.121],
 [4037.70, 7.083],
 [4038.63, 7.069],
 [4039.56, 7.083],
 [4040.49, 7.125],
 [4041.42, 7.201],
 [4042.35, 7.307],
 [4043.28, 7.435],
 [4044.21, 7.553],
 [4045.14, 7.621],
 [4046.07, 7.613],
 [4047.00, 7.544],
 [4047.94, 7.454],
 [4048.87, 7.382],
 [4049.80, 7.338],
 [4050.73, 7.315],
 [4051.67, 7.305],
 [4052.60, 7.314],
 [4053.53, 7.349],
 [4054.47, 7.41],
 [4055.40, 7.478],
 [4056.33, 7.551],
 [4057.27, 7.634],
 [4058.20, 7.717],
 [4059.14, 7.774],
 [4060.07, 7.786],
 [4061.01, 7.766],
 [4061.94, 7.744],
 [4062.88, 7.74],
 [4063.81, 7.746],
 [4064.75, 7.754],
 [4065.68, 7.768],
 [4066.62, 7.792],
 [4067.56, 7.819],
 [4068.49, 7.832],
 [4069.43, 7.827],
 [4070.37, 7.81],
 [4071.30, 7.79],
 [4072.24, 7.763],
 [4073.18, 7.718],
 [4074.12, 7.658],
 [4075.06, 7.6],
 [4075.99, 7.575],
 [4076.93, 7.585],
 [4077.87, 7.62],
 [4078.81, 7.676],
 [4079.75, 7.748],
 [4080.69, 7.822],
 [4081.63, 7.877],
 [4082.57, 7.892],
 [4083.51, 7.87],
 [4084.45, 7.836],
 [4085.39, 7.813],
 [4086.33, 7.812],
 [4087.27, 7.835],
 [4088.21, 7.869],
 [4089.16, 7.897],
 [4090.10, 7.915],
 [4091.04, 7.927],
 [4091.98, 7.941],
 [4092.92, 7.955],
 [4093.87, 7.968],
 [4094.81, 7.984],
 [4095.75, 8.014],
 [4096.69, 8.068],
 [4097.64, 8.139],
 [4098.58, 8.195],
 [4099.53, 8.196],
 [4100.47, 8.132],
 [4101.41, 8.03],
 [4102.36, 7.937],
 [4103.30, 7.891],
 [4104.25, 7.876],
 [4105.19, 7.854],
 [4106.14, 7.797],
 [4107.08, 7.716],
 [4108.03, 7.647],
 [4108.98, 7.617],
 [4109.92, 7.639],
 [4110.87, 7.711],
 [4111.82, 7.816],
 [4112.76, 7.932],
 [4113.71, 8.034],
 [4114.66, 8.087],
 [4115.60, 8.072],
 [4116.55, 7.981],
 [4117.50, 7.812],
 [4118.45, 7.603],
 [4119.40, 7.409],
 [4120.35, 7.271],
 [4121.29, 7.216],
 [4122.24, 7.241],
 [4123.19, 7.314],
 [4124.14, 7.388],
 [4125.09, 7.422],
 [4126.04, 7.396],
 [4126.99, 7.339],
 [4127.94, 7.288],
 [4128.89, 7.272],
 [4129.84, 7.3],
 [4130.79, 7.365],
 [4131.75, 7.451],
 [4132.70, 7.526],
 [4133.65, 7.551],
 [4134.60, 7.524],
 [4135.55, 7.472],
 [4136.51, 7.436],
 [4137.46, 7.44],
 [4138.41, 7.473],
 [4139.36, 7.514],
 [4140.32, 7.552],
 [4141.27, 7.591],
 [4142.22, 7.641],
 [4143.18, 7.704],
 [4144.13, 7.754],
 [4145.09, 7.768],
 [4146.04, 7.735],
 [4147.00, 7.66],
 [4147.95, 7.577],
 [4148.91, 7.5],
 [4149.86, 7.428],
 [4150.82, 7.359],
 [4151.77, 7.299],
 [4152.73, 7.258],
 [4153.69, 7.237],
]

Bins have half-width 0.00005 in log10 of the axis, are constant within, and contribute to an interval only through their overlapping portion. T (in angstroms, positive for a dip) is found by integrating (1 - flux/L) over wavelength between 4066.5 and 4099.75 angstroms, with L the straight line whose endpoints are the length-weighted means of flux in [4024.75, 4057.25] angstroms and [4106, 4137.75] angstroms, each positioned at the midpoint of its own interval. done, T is -1.5 angstroms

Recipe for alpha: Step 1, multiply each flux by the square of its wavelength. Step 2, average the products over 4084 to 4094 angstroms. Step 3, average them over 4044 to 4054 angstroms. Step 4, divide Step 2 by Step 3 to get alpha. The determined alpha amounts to 1.08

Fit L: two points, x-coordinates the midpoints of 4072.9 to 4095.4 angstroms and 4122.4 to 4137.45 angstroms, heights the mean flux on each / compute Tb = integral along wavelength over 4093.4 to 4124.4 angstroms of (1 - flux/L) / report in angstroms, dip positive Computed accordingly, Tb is -0.90 angstroms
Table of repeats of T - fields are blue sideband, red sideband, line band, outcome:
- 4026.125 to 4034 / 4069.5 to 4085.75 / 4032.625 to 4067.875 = 1.0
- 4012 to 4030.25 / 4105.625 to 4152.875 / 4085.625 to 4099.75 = -0.6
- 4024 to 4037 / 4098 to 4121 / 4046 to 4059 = 0.3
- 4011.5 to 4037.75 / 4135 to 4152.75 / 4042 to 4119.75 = -1.7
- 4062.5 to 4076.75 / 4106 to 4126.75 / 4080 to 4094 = -0.3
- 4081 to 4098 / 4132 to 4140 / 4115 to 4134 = 0.3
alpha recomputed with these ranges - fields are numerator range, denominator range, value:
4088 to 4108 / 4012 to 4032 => 1.07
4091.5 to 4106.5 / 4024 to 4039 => 1.10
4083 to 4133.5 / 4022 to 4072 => 1.06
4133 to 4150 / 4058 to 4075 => 1.01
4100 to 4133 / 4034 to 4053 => 1.08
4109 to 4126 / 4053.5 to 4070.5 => 1.02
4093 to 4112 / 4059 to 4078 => 1.04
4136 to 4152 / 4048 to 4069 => 1.04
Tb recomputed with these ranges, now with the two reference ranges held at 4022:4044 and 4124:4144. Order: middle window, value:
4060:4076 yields -0.59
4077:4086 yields -0.37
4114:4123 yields -0.19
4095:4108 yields -0.88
